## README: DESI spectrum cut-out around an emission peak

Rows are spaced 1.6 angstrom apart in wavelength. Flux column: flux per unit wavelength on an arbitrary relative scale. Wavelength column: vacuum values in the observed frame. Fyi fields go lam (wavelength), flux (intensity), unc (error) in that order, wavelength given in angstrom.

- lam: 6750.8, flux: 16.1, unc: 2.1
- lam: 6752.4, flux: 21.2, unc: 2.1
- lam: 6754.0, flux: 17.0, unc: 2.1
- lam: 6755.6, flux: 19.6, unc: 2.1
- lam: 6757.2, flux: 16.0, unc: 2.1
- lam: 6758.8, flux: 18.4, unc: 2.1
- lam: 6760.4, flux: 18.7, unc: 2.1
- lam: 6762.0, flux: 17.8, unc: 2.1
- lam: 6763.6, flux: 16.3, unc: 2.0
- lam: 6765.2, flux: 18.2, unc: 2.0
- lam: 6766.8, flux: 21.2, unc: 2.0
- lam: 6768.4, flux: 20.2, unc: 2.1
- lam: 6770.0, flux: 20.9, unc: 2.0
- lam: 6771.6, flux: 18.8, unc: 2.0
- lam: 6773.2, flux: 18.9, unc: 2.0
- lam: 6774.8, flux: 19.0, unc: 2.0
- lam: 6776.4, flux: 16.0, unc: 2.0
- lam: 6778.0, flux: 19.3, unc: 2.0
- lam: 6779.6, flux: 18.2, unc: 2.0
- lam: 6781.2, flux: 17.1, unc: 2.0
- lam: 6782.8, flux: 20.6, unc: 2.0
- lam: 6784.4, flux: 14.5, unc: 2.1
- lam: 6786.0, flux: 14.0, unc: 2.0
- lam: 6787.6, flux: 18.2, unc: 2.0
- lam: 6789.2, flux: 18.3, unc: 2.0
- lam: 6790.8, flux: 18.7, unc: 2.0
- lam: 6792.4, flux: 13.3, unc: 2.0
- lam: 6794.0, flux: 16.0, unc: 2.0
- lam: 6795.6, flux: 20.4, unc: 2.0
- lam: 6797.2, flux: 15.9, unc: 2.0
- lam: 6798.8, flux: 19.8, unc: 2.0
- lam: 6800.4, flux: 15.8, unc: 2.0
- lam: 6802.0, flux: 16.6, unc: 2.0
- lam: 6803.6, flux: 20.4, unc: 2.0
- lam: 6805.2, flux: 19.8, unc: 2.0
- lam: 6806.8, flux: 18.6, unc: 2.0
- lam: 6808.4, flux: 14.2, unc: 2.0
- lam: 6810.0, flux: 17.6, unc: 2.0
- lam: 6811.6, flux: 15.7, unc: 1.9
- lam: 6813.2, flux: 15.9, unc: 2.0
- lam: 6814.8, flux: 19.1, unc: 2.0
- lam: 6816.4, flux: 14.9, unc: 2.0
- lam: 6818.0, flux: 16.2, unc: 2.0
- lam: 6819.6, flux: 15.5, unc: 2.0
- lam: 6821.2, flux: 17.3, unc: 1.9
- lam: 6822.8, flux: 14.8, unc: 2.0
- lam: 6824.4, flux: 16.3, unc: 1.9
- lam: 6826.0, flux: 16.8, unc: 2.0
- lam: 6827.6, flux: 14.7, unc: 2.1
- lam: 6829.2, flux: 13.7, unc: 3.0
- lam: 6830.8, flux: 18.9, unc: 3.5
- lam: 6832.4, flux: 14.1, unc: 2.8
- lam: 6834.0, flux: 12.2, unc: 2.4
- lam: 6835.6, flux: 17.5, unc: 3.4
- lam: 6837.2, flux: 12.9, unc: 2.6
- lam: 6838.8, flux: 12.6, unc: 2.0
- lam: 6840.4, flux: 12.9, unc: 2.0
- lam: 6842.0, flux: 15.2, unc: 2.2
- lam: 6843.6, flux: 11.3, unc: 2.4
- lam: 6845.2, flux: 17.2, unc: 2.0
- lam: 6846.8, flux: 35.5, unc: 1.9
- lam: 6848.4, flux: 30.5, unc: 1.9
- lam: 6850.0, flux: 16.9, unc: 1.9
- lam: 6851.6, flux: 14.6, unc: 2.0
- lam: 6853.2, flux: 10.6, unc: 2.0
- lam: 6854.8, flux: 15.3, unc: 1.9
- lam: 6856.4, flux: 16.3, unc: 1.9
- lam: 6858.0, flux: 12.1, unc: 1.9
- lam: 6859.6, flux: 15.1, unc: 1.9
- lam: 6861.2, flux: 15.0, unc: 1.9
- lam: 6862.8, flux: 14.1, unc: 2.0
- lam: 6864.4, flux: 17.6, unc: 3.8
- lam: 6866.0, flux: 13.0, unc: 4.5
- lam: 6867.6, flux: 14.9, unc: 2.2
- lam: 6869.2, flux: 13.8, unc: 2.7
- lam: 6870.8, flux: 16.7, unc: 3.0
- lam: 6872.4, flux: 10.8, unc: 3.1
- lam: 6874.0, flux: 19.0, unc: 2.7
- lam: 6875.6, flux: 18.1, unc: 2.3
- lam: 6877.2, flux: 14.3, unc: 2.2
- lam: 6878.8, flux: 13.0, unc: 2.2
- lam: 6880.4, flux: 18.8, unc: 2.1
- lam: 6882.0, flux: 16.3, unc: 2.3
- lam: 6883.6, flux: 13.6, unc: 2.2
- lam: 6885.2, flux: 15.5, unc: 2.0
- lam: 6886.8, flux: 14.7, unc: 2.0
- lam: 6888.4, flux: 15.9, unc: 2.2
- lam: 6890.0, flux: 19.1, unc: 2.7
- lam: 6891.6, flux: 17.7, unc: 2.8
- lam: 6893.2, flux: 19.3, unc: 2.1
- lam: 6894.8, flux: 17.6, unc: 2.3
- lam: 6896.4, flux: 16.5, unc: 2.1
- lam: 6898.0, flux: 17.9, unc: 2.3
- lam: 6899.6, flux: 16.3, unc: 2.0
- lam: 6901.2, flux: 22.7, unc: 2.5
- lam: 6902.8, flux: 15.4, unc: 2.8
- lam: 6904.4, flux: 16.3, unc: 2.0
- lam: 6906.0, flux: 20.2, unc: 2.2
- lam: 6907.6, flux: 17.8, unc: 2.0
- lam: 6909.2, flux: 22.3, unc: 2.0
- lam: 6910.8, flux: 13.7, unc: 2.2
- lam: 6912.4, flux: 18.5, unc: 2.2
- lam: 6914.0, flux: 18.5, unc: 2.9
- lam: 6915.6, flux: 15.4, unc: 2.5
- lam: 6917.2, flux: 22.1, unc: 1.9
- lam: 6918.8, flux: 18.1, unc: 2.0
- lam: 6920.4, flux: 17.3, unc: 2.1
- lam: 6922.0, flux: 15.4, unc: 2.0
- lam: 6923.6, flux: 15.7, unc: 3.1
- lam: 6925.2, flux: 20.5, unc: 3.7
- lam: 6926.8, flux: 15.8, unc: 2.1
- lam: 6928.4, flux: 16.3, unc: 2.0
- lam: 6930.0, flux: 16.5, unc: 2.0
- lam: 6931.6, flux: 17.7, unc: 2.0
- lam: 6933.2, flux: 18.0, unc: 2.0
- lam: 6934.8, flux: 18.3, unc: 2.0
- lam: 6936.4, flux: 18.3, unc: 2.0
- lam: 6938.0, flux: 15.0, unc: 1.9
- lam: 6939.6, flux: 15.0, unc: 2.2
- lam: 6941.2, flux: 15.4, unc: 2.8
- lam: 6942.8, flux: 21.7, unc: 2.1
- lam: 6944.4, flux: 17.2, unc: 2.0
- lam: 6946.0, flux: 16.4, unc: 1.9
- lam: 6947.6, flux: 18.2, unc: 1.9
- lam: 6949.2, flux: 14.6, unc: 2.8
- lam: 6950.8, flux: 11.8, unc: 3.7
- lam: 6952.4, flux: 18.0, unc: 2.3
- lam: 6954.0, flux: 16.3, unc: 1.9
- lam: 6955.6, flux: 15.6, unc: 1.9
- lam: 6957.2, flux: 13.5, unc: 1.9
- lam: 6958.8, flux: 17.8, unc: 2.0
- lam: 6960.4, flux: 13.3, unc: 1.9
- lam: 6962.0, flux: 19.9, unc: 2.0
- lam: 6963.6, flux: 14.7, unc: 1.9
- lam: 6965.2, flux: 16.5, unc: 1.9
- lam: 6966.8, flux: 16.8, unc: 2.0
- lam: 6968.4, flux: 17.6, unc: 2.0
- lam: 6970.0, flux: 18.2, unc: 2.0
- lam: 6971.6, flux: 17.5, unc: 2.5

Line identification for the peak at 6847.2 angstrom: Hbeta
